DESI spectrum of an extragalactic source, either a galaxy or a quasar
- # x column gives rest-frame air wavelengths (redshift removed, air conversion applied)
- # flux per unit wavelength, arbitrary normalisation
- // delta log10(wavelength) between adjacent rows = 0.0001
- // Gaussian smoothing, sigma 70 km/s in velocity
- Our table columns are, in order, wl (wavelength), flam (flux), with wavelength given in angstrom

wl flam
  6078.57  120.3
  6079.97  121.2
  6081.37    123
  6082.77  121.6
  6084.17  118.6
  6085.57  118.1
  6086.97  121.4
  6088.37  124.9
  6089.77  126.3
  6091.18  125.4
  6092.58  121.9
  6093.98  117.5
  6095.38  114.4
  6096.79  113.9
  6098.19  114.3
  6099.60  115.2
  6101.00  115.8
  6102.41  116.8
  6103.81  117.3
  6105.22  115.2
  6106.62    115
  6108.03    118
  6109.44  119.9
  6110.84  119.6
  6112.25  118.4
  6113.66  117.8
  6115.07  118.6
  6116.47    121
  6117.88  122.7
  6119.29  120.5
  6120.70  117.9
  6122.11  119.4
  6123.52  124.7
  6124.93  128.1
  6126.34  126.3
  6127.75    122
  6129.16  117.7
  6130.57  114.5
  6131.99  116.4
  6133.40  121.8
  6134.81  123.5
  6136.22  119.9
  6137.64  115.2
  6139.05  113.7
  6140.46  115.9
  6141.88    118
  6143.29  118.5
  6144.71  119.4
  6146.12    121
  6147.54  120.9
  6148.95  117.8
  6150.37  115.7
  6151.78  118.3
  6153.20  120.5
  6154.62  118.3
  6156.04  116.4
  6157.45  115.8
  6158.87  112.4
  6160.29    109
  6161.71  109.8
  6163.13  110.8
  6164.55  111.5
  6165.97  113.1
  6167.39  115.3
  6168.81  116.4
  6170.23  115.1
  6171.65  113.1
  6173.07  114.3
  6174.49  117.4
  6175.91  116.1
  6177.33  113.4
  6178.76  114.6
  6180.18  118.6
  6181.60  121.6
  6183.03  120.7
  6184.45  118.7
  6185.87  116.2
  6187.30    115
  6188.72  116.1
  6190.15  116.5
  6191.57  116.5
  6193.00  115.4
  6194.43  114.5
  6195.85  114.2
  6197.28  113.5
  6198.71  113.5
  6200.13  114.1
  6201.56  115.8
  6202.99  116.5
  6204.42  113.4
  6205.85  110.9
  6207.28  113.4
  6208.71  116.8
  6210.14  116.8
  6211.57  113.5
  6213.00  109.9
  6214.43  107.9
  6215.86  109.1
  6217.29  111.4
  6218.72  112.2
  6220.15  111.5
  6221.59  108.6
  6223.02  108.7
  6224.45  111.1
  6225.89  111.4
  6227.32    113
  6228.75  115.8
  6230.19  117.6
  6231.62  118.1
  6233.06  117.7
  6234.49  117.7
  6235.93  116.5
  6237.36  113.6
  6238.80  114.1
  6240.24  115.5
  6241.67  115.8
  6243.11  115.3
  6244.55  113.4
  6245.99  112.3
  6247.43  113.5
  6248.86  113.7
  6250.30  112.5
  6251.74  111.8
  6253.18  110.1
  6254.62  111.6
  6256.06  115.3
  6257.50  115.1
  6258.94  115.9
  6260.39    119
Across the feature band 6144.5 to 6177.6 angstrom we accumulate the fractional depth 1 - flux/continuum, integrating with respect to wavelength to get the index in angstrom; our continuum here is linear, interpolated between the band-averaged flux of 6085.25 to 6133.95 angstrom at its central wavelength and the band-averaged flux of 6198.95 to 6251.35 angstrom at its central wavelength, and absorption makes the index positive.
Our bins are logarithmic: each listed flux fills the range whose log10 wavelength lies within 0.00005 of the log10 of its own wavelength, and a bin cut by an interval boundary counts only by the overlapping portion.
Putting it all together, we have 0.38 angstrom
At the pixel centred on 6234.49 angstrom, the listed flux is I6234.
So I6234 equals 117.7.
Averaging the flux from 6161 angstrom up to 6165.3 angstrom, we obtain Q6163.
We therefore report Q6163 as 111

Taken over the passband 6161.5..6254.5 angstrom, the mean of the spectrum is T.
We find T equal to 114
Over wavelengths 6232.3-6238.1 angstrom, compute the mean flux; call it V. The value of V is 116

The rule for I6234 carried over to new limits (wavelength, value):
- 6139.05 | 113.7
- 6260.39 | 119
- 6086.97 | 121.4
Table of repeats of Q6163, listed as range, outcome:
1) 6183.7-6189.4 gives 117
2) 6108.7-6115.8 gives 119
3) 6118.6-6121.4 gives 119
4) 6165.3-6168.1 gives 114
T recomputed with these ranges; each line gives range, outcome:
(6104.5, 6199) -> 117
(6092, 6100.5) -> 116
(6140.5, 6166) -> 116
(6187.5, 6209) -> 115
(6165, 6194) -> 116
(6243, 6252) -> 113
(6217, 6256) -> 114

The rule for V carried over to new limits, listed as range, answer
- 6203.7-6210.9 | 114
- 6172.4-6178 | 115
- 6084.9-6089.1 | 122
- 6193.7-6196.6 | 114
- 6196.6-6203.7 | 115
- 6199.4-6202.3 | 115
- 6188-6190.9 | 117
